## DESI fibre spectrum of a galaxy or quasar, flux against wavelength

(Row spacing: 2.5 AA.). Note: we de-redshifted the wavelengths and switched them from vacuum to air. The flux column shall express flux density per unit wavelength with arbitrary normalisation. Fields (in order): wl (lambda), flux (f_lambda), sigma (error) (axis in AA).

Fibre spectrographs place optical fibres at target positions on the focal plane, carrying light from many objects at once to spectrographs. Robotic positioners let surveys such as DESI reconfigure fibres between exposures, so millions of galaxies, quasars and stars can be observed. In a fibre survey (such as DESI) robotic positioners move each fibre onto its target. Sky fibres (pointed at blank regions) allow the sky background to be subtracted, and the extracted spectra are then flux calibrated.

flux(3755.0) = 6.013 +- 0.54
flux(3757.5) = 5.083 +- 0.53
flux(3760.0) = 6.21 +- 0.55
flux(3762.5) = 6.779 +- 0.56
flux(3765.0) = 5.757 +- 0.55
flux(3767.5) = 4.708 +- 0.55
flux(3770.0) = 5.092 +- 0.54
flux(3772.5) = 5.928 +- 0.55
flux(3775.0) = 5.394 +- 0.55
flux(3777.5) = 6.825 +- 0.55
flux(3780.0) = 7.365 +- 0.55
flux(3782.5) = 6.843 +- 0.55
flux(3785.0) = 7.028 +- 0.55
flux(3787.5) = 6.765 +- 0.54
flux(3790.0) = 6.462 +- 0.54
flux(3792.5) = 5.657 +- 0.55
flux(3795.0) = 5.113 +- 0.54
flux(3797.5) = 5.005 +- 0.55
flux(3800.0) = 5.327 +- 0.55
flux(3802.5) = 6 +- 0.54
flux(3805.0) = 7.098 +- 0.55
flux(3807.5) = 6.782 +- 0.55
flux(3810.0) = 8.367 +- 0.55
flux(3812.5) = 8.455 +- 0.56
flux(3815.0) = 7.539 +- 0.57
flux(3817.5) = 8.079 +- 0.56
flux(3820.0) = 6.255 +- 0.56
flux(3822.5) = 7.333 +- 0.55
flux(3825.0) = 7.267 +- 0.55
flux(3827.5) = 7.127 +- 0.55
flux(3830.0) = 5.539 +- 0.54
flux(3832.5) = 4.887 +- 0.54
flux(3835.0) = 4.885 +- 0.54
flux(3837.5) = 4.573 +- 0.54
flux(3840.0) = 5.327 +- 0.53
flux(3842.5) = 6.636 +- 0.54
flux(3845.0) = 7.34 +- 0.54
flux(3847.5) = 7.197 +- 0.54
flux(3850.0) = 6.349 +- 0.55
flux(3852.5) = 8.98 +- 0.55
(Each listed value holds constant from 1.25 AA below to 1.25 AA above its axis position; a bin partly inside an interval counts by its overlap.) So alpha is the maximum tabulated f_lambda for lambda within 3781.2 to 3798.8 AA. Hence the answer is 7.028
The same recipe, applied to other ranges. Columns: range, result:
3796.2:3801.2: 5.327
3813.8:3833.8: 8.079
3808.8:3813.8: 8.455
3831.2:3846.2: 7.34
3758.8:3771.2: 6.779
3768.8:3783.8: 7.365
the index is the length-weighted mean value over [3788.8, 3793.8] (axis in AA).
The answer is 6.05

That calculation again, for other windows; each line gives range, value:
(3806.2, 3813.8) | 7.86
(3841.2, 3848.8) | 7.04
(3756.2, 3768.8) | 5.71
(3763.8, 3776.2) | 5.37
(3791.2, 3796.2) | 5.4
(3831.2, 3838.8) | 4.79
